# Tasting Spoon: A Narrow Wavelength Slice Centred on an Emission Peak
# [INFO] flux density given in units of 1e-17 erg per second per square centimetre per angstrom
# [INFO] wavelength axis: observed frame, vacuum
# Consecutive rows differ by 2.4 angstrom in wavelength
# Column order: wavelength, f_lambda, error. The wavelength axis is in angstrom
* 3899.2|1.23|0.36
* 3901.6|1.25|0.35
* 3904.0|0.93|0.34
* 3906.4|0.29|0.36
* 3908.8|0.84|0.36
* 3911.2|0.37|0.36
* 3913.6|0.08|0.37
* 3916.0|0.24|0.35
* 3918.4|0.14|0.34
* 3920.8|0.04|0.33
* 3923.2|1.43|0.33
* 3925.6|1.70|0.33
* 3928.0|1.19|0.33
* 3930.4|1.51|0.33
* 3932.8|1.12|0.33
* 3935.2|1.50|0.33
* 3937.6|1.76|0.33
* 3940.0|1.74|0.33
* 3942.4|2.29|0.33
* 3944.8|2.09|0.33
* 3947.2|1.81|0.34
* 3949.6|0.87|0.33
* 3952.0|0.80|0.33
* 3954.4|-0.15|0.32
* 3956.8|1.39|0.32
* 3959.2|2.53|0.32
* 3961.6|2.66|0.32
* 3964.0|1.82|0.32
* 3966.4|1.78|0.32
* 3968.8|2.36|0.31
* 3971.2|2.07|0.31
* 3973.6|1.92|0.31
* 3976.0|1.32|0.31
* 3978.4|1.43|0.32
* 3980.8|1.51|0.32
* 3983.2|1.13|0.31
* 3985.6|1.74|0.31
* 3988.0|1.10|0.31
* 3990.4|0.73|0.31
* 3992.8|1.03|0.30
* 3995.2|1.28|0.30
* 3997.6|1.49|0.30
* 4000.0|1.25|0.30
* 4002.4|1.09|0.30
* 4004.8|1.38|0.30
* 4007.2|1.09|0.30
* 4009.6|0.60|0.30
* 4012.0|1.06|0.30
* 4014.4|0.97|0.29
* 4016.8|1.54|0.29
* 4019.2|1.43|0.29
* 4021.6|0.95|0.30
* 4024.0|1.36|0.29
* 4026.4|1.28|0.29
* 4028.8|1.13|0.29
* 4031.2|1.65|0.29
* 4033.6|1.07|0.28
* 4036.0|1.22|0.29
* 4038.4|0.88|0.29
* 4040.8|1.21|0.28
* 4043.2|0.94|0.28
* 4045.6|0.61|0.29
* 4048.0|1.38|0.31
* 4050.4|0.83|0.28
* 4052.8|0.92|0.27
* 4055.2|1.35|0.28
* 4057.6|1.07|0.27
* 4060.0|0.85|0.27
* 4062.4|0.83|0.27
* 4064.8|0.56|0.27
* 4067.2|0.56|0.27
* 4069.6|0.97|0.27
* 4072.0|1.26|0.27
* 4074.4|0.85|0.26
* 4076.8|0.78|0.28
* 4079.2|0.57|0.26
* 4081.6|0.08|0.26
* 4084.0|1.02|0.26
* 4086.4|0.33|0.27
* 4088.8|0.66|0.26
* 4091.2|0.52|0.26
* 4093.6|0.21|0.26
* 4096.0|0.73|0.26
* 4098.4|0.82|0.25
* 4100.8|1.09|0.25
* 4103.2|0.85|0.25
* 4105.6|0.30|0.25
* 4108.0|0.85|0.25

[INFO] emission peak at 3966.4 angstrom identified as Lyman alpha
